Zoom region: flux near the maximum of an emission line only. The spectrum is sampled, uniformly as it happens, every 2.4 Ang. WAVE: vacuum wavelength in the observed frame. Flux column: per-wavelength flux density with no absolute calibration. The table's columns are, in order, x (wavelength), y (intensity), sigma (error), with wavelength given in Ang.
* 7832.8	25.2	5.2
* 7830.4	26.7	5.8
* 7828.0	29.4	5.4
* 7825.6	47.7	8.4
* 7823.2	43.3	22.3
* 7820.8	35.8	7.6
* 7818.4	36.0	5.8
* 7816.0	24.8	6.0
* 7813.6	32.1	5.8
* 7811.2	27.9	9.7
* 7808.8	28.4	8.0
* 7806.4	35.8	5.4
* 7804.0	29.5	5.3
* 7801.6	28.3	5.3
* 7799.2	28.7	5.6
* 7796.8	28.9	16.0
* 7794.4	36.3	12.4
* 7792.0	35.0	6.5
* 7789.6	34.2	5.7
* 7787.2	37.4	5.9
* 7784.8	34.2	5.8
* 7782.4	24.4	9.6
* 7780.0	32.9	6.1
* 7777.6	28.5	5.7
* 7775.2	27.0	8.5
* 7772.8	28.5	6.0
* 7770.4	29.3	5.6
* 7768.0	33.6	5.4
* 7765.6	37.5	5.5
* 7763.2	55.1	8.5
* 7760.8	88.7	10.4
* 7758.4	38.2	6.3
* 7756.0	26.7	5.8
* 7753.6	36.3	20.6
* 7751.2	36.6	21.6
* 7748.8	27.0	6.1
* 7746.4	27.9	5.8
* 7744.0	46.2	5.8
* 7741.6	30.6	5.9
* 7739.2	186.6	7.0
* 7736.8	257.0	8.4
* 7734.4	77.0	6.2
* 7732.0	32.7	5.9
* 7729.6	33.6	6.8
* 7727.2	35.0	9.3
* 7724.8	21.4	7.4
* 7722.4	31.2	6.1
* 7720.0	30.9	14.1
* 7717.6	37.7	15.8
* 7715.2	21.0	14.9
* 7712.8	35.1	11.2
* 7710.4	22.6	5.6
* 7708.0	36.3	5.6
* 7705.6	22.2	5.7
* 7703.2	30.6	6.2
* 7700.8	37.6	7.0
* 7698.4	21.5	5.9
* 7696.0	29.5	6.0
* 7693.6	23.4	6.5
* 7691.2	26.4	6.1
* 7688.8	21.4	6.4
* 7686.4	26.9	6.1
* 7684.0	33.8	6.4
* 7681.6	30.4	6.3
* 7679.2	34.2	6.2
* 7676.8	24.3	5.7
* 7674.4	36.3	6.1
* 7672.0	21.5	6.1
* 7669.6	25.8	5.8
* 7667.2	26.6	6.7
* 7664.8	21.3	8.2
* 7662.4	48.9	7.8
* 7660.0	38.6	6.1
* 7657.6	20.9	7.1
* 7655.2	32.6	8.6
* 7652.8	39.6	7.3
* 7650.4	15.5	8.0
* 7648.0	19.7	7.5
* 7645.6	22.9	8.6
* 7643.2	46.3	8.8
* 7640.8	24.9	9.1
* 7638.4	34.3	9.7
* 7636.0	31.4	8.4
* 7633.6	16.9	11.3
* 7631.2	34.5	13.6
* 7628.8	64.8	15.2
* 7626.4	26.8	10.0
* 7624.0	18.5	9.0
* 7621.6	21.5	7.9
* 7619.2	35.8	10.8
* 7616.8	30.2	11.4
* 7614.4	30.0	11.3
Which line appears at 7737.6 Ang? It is Halpha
